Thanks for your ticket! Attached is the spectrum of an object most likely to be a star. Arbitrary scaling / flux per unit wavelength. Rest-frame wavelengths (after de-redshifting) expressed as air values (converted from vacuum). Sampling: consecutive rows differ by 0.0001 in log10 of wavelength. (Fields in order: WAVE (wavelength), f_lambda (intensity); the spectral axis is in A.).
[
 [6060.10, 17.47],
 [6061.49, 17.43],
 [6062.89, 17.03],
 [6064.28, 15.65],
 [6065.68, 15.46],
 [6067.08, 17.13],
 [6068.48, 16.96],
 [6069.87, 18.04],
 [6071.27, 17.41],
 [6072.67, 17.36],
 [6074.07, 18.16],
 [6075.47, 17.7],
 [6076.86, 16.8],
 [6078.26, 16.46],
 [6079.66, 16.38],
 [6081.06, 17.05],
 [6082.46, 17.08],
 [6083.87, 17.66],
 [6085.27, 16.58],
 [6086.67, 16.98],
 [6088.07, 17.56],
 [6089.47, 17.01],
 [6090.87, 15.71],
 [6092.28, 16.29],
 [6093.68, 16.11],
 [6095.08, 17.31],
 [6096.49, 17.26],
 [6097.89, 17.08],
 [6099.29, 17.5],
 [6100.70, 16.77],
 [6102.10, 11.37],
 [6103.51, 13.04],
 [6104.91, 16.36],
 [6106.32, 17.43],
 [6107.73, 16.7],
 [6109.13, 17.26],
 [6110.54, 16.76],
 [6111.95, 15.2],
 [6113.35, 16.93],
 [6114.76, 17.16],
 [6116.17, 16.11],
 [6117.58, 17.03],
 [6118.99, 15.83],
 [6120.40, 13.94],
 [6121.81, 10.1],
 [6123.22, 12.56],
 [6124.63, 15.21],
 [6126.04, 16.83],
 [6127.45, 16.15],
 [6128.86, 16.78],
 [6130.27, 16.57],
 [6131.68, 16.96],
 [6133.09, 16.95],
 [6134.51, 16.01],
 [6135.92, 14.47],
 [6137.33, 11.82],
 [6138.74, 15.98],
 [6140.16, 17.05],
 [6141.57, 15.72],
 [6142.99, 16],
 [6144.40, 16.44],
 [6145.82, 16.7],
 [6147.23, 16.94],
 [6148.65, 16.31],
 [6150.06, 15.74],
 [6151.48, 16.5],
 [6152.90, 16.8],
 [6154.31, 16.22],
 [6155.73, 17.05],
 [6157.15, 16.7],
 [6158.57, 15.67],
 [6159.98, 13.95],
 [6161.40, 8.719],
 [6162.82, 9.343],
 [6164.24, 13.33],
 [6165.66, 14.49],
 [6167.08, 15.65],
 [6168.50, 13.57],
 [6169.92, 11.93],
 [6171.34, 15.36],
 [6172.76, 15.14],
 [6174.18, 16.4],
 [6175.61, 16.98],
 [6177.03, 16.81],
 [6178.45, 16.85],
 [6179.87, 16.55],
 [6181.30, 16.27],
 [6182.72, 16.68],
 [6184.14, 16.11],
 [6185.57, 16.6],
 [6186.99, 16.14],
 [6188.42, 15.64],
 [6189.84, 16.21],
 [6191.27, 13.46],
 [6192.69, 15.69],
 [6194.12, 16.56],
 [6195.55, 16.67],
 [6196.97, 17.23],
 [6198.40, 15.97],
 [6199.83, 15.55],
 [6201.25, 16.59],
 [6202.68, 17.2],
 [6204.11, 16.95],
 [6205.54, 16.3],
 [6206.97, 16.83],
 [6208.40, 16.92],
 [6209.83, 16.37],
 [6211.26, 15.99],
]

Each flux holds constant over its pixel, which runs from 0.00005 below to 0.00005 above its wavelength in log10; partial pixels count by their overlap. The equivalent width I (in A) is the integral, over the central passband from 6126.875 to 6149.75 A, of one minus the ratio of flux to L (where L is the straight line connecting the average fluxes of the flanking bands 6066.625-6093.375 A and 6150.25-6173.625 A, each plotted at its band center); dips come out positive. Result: -1.29 A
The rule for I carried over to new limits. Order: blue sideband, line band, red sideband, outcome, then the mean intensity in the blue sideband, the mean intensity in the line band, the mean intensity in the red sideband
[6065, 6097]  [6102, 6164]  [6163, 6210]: 3.6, 17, 15.5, 15.8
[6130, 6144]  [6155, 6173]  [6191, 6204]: 2.3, 15.7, 13.9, 16.2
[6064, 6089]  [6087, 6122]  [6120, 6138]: -0.3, 17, 16.1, 15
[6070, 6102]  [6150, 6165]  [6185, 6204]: 1.8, 16.9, 14.5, 16.1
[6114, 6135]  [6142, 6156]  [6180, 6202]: -0.6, 15.6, 16.4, 16.1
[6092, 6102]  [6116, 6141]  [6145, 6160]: 1.7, 16.6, 15.3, 16.3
